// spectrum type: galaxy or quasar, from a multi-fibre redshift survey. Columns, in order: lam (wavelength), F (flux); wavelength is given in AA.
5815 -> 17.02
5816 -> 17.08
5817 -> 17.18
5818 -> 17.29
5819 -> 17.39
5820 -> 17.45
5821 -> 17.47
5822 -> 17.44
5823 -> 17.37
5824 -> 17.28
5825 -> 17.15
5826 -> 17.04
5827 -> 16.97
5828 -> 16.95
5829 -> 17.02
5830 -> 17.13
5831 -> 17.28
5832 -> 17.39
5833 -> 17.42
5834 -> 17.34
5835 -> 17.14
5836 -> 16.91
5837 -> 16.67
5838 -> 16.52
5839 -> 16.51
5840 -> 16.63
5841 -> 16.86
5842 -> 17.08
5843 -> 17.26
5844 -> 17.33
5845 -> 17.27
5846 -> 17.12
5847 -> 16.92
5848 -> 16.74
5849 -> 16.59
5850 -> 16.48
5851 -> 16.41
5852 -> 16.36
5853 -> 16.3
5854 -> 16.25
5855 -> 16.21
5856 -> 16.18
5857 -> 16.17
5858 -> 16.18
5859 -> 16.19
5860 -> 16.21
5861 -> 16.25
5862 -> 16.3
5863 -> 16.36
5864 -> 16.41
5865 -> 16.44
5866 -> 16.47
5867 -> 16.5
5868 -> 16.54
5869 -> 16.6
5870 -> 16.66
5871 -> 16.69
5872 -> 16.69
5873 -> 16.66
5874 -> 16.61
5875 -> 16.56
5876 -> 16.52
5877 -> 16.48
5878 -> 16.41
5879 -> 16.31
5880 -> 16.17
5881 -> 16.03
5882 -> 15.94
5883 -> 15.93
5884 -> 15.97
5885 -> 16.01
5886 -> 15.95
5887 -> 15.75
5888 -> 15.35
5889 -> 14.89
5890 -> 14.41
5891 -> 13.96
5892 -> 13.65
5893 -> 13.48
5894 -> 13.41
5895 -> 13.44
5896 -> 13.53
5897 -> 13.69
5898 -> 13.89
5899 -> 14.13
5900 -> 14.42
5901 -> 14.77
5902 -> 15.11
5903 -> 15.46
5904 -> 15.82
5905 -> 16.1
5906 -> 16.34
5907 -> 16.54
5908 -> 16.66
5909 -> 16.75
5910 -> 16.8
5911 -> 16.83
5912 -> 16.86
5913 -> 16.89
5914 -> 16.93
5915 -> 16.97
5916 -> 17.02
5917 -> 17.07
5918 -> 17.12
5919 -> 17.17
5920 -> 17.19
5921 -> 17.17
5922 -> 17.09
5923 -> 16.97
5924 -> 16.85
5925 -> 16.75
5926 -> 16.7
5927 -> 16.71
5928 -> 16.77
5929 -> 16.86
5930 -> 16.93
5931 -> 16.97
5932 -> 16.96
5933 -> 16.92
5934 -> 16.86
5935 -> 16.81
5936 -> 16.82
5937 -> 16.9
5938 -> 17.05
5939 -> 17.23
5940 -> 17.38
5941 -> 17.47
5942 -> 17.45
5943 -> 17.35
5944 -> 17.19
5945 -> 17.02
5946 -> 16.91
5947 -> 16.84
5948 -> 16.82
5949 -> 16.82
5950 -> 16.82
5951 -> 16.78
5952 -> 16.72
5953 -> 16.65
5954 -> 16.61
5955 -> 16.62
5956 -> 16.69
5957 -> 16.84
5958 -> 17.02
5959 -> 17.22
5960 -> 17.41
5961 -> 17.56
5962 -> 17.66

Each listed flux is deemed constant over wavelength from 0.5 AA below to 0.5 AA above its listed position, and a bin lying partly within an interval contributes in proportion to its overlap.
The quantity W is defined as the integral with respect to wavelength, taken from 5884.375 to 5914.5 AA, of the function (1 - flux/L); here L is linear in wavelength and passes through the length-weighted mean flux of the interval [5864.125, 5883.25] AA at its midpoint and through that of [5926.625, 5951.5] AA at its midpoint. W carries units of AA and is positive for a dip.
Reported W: 2.52 AA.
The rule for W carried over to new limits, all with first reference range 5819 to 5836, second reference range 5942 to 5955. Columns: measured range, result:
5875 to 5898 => 2.58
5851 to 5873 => 0.96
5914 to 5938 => 0.02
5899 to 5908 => 0.78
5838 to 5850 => 0.20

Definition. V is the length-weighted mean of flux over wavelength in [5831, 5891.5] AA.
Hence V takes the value 16.4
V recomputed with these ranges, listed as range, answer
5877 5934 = 16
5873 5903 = 15.2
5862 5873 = 16.5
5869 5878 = 16.6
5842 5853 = 16.8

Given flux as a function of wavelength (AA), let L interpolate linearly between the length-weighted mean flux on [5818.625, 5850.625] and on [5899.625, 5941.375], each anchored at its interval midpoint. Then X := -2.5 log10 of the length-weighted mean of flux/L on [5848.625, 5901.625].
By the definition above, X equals 0.08 mag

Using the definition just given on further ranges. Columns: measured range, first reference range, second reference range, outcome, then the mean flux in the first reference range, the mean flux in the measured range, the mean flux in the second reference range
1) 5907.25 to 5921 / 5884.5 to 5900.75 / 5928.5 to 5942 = -0.082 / 14.4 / 16.9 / 17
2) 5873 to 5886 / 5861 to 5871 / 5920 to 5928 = 0.021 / 16.5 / 16.2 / 16.9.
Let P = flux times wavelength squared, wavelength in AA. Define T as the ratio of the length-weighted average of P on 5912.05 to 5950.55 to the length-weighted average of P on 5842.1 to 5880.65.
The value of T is 1.05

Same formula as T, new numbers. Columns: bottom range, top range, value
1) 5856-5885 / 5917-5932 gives 1.06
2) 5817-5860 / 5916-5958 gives 1.04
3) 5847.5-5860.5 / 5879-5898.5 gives 0.92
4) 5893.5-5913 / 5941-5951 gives 1.13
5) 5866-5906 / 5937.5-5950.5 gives 1.13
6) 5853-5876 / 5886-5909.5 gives 0.92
